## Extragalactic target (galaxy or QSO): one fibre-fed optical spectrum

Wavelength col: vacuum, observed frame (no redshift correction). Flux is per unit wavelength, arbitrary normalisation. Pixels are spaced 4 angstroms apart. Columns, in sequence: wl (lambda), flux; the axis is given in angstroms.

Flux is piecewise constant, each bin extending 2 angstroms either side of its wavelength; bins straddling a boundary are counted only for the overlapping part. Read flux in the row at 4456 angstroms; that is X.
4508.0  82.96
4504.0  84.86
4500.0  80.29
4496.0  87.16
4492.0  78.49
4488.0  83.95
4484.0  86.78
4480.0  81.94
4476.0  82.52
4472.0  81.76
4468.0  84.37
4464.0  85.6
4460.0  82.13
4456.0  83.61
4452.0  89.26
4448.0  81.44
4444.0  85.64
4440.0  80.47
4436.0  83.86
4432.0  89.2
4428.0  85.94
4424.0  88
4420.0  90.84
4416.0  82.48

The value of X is 83.61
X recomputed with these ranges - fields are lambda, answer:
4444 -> 85.64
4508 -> 82.96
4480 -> 81.94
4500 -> 80.29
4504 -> 84.86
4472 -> 81.76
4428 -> 85.94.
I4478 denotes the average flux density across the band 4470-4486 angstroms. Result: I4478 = 83.2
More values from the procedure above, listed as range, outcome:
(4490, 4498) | 82.8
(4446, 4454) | 85.3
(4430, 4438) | 86.5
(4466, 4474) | 83.1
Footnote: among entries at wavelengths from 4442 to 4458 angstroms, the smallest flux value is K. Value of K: 81.44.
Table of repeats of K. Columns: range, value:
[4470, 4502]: 78.49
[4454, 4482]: 81.76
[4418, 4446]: 80.47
